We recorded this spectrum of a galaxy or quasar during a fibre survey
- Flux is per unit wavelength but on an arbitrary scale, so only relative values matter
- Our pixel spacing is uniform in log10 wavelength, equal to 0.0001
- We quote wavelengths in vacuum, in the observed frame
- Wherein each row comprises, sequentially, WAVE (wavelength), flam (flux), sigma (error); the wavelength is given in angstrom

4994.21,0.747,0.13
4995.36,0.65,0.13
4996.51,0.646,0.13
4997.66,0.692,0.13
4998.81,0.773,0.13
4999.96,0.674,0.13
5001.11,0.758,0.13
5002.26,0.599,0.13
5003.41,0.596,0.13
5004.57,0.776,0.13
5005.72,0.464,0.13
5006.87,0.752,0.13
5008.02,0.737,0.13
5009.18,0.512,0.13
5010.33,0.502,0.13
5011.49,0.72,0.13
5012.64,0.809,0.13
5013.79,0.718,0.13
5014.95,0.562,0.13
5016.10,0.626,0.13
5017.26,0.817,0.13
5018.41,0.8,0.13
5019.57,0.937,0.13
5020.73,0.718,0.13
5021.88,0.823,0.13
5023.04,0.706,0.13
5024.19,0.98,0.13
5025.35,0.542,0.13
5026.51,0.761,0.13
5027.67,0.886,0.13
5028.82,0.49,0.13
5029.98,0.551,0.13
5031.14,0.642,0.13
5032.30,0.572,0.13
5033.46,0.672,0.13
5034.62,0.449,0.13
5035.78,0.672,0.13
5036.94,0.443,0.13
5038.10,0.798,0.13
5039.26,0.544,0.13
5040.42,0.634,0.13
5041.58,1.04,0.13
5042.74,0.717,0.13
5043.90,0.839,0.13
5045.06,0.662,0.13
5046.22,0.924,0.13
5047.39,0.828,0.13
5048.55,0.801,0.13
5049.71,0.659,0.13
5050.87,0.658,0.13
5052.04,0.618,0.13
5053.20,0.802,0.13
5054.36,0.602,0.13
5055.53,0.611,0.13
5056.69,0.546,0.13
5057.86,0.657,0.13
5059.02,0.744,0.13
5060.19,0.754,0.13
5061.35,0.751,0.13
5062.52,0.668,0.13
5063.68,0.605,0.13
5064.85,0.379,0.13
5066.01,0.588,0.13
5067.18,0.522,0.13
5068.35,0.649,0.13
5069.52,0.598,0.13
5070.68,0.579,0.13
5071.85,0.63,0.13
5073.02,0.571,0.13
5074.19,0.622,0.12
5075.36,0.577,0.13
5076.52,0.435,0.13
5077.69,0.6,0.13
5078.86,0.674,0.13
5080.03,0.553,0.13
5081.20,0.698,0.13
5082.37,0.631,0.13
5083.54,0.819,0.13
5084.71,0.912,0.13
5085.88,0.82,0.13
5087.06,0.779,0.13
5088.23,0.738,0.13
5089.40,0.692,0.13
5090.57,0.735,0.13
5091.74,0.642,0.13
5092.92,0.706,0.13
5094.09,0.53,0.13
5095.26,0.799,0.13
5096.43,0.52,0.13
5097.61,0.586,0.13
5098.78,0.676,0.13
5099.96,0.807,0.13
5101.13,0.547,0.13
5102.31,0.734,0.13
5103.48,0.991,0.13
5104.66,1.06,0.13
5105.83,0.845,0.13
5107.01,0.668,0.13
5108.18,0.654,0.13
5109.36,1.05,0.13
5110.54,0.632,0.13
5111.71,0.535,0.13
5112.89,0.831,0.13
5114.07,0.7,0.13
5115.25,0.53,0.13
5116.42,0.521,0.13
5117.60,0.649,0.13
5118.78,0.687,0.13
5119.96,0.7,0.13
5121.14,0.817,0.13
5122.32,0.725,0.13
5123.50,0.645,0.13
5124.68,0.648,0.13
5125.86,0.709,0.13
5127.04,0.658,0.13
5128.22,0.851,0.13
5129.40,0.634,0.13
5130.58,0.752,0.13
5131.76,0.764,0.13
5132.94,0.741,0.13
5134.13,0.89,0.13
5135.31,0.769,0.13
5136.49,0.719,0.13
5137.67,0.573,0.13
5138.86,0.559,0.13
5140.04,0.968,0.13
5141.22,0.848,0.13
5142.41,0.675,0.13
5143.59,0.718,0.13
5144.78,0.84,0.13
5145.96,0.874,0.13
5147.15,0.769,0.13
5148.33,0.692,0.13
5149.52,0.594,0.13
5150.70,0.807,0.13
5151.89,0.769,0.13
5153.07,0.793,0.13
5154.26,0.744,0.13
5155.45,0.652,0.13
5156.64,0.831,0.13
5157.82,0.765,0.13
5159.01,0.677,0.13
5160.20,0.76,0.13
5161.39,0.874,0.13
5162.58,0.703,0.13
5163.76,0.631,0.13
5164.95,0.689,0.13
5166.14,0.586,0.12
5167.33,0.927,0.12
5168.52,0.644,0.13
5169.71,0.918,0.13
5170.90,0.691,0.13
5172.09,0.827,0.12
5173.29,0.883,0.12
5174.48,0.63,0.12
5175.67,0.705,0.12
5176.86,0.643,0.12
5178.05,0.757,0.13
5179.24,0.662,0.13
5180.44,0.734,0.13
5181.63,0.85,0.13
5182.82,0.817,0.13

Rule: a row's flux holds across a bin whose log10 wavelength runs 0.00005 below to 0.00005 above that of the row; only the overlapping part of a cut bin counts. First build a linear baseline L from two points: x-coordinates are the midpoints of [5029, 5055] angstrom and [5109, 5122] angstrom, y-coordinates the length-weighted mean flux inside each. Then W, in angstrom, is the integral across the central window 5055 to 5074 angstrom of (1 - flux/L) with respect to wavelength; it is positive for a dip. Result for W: 1.9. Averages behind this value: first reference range 0.684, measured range 0.616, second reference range 0.69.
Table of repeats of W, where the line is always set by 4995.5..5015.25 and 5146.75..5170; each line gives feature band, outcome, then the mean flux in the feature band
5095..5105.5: -0.5 angstrom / 0.748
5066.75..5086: 1.7 angstrom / 0.637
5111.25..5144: 0.7 angstrom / 0.708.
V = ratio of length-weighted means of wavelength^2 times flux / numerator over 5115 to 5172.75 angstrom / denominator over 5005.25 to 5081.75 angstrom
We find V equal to 1.14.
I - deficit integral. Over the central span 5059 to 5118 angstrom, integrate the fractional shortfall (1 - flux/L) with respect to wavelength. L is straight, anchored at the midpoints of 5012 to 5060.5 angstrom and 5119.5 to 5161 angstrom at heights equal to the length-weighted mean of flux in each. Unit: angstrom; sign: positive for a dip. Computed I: 3.8 angstrom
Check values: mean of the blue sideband 0.705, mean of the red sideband 0.742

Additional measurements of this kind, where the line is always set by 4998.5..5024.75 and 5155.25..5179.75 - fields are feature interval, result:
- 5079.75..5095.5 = 0.1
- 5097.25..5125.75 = 0.3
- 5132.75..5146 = -0.5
